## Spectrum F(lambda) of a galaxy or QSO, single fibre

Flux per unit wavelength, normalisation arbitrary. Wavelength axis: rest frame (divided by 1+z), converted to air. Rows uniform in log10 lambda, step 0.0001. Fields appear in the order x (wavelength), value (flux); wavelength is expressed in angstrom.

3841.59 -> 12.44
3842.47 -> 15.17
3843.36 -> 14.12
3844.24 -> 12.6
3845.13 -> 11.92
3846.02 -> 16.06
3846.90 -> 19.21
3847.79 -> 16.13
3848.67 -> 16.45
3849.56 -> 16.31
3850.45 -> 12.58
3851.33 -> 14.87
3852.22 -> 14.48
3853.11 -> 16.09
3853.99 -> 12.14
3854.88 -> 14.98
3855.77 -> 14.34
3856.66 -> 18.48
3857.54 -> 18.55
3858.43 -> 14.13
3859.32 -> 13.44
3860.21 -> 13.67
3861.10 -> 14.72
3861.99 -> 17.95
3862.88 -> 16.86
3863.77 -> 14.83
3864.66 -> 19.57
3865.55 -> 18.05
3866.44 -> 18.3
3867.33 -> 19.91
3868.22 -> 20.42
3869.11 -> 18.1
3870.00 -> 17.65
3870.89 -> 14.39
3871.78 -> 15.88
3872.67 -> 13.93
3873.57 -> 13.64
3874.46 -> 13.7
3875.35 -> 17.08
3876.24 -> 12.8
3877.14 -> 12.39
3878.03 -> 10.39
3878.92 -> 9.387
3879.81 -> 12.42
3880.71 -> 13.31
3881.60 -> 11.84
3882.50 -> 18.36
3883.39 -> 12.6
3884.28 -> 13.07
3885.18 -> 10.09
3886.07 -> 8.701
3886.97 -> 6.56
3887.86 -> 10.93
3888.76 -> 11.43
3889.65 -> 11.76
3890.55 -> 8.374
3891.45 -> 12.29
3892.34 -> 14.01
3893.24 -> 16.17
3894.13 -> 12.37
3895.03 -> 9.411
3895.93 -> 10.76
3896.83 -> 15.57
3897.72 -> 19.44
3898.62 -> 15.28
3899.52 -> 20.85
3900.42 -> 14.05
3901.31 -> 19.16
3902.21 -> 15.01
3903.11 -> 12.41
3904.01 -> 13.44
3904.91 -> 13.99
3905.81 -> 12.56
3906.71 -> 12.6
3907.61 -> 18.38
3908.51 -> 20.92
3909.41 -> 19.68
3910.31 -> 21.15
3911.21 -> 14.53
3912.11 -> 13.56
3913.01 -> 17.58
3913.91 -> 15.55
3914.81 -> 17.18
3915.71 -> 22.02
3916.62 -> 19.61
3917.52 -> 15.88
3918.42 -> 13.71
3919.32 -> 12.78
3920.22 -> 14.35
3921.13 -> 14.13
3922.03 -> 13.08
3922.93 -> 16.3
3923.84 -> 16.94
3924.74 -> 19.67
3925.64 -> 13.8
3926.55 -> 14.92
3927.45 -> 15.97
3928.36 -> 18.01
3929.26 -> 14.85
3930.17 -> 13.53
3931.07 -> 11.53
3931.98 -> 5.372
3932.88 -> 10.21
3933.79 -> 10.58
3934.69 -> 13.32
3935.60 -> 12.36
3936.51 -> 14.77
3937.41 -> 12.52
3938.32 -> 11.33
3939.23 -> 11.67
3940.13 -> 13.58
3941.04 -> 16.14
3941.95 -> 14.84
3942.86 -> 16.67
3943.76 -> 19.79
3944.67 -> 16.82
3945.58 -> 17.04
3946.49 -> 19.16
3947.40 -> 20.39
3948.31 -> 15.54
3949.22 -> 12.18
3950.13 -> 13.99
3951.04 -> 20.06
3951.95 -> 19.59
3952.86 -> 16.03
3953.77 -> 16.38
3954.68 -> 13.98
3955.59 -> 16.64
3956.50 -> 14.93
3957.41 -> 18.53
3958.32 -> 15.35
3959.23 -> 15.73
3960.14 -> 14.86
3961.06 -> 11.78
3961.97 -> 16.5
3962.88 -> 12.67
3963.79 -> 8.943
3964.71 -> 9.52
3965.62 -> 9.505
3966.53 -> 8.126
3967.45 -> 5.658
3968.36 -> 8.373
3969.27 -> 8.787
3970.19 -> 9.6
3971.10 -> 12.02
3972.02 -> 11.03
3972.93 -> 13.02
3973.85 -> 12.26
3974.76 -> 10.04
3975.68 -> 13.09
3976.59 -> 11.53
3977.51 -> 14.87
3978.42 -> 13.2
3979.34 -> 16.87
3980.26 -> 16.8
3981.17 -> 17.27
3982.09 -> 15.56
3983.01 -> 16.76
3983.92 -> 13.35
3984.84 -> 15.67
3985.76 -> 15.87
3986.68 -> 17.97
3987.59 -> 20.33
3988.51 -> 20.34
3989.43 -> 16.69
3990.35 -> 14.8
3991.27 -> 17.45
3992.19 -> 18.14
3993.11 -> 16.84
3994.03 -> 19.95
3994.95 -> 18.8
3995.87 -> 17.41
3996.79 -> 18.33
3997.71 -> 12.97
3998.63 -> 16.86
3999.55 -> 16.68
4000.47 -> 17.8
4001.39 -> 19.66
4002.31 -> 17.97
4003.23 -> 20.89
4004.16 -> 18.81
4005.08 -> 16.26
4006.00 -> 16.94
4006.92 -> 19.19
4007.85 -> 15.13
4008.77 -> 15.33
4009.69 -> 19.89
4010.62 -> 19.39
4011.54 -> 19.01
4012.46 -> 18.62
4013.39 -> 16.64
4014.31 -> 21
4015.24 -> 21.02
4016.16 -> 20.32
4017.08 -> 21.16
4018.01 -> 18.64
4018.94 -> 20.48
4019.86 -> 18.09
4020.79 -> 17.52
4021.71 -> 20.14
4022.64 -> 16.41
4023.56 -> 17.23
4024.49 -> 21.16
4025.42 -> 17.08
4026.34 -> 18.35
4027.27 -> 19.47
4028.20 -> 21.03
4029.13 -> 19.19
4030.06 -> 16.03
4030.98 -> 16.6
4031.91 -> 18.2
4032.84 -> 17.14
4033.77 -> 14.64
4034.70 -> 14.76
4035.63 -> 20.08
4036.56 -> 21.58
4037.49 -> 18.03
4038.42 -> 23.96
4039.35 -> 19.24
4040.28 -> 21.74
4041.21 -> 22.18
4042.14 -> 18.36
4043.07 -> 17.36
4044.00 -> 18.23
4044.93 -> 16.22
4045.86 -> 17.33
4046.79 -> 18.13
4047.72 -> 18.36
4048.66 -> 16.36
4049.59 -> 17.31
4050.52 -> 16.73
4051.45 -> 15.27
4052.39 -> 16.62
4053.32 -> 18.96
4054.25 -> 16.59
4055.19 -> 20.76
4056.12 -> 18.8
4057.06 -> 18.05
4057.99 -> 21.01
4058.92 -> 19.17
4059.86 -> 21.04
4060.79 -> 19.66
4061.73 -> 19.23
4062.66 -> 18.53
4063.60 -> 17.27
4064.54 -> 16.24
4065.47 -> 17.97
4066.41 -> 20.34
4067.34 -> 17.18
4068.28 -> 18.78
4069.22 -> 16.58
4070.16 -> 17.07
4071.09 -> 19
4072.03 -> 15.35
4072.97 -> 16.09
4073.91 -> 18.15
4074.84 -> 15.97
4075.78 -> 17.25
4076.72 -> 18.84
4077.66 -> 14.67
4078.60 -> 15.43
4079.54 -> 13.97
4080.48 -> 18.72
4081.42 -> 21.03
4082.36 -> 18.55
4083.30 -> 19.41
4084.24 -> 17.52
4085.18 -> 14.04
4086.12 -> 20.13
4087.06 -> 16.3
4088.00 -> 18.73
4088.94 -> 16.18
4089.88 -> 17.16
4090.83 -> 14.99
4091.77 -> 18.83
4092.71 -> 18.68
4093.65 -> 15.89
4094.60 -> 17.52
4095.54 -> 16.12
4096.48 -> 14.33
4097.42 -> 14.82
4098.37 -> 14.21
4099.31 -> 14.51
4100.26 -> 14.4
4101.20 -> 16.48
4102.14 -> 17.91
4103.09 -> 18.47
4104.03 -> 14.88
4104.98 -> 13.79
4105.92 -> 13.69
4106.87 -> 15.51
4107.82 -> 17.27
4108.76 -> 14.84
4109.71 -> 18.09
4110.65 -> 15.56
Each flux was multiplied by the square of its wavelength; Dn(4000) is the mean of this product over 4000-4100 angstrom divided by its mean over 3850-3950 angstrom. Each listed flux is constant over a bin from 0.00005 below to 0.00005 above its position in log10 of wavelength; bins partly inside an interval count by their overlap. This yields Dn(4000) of 1.3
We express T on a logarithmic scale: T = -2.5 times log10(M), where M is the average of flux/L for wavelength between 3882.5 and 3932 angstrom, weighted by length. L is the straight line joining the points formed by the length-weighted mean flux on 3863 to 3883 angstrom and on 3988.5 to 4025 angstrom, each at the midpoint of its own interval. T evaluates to 0.10 mag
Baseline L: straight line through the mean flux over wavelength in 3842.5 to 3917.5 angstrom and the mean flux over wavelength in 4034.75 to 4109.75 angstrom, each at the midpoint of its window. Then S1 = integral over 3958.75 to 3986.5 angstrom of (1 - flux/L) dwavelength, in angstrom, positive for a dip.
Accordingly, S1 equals 5.99 angstrom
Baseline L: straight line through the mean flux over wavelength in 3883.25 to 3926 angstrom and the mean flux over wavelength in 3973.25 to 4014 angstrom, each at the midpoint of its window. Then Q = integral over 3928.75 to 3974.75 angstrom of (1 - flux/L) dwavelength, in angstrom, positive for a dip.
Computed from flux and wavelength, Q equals 6.54 angstrom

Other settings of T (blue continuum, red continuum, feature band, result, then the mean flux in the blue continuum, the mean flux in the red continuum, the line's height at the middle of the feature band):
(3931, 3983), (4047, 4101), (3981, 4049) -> -0.17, 13.7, 17.4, 15.5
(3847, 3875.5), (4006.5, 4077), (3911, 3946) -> 0.14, 16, 18.4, 16.9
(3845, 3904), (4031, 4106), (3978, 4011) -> -0.06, 14.5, 17.5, 16.4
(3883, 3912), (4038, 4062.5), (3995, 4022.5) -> -0.05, 14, 18.7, 17.4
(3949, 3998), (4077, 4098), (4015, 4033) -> -0.20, 14.6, 17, 15.6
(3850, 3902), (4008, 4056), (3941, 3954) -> -0.05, 14.4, 18.5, 16.3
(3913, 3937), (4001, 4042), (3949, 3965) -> 0.07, 14.7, 18.8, 16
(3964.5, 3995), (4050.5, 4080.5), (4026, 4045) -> -0.14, 14.1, 17.7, 16.5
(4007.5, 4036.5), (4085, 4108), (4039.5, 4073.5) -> -0.05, 18.4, 16.2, 17.4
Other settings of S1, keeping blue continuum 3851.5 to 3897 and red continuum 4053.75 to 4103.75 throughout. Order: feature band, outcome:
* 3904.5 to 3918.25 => -2.09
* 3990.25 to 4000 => -0.69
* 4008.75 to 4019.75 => -2.04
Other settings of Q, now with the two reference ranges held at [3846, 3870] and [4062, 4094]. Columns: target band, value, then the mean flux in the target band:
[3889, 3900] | 1.8 angstrom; 13.8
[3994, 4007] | -0.6 angstrom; 17.8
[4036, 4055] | -1.4 angstrom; 18.5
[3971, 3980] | 2.1 angstrom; 12.9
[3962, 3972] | 4.2 angstrom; 9.7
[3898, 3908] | 0.8 angstrom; 15.3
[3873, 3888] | 3.9 angstrom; 12.2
